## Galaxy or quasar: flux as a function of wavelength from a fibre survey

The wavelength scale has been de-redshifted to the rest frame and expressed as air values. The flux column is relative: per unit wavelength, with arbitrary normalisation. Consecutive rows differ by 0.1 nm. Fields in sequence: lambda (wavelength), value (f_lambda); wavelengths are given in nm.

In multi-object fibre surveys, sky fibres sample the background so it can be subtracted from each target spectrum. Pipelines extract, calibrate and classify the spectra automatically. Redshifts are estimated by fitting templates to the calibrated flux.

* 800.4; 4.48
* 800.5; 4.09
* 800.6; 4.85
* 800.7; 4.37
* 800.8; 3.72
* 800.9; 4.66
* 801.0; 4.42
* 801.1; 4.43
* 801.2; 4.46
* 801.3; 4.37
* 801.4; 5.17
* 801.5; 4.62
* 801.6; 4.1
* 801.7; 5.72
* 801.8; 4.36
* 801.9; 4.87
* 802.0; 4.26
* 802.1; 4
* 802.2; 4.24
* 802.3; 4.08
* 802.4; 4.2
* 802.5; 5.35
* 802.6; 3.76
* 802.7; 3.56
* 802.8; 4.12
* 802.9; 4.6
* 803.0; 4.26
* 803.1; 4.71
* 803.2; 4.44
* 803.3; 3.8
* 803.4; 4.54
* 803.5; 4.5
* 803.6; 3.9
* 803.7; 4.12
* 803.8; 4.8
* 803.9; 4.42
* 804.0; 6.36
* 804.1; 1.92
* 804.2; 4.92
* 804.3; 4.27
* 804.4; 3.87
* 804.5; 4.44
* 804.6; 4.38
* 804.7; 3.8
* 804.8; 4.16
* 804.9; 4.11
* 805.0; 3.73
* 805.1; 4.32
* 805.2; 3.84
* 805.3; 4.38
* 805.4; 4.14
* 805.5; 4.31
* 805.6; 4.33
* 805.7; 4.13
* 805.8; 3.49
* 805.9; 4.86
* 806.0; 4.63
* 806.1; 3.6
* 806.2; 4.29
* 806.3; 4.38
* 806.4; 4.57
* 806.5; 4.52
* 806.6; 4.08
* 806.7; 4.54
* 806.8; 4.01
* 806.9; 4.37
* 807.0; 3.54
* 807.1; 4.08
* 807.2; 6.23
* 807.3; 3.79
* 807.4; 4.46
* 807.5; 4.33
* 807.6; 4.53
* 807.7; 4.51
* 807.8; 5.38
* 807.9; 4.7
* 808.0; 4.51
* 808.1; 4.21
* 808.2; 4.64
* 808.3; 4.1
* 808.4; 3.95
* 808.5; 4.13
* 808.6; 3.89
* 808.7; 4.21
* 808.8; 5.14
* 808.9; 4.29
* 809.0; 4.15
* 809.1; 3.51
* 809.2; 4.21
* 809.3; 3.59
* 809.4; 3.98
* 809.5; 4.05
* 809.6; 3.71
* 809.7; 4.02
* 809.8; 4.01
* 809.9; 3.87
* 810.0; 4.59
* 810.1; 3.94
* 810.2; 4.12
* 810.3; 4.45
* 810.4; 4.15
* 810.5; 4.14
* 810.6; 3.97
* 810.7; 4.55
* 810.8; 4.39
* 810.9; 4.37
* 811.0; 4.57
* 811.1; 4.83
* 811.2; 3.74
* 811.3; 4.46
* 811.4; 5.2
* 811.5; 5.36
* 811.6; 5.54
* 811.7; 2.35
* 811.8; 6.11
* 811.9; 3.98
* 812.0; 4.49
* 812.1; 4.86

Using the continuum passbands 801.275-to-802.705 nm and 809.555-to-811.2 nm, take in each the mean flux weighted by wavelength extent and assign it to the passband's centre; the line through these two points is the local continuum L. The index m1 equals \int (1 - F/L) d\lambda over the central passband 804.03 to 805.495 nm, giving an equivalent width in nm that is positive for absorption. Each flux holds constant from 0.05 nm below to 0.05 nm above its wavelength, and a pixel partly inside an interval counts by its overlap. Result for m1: 0.109 nm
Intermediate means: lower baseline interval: 4.47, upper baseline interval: 4.22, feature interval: 4.06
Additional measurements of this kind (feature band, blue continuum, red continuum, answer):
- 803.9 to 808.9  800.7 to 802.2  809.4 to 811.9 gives 0.12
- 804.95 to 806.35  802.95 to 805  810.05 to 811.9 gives 0.05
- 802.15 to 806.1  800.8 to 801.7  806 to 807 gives 0.13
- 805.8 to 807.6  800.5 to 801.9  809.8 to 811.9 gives 0.05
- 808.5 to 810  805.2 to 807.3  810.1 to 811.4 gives 0.09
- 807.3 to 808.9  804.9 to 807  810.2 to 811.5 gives -0.04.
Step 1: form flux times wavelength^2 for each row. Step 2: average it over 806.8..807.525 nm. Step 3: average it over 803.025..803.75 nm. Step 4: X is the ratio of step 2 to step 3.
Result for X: 1.03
